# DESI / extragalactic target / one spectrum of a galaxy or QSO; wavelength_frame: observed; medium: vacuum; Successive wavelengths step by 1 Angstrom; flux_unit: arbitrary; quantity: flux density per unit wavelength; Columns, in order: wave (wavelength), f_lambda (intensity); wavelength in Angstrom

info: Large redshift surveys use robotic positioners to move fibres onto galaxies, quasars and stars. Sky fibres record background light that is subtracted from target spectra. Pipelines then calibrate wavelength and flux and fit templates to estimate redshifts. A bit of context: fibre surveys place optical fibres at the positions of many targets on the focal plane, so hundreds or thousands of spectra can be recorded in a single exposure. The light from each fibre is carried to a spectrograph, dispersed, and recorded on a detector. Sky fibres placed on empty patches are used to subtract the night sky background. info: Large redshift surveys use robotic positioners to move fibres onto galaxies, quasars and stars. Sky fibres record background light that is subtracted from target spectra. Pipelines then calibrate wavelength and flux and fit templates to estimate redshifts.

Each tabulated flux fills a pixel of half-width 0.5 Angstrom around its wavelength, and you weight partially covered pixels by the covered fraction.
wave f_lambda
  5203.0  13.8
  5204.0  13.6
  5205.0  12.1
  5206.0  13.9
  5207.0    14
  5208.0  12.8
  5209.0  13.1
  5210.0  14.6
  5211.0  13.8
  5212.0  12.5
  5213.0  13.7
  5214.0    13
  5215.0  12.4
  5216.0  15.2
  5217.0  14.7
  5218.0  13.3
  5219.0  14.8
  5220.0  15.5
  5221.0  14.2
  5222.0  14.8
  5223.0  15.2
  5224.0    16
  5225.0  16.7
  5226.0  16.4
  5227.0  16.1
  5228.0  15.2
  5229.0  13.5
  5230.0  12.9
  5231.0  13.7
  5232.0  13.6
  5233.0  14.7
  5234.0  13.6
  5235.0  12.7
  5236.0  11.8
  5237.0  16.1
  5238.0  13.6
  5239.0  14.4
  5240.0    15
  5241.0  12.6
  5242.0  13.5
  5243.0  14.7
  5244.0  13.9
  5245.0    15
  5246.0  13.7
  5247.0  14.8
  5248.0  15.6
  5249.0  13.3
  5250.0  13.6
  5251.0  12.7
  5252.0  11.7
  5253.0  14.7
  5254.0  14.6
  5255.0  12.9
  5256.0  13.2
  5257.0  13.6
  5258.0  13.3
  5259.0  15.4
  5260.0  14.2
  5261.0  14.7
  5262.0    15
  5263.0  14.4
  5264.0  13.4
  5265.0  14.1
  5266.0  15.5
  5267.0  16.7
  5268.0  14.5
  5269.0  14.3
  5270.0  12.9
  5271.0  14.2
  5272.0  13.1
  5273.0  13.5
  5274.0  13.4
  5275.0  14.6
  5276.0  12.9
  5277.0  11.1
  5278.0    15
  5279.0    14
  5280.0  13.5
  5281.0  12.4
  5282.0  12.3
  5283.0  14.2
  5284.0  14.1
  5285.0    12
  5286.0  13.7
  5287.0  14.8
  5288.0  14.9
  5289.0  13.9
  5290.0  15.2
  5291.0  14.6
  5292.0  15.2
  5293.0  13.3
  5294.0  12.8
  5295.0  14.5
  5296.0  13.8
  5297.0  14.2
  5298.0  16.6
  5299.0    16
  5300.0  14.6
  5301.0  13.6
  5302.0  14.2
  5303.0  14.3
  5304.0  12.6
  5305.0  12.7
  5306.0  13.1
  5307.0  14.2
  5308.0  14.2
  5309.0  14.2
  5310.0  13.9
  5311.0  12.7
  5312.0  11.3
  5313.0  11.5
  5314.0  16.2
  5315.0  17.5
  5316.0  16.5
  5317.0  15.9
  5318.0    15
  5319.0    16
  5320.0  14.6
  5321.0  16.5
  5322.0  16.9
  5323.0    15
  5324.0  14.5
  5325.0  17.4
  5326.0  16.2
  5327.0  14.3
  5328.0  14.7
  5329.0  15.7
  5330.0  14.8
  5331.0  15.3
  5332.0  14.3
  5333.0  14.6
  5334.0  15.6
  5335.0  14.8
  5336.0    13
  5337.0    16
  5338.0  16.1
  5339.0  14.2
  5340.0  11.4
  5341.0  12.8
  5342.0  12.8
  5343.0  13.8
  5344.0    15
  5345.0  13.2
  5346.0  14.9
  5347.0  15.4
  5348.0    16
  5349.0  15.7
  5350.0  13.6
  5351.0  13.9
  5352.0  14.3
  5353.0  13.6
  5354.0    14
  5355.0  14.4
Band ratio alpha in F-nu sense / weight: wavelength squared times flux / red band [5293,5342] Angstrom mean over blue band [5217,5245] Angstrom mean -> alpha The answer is 1.05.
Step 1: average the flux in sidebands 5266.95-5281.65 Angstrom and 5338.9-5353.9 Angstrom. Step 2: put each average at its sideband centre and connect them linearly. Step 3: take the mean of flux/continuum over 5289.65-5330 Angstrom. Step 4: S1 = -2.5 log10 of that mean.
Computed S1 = -0.06 mag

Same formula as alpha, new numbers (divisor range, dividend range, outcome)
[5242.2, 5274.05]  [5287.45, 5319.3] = 1.04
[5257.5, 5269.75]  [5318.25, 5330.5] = 1.09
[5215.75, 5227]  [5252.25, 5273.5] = 0.95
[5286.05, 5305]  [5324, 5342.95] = 1.04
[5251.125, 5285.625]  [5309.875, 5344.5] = 1.10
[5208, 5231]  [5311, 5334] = 1.10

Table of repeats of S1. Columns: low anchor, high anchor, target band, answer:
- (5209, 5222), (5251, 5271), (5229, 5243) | 0.02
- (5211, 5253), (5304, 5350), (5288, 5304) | 0.01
